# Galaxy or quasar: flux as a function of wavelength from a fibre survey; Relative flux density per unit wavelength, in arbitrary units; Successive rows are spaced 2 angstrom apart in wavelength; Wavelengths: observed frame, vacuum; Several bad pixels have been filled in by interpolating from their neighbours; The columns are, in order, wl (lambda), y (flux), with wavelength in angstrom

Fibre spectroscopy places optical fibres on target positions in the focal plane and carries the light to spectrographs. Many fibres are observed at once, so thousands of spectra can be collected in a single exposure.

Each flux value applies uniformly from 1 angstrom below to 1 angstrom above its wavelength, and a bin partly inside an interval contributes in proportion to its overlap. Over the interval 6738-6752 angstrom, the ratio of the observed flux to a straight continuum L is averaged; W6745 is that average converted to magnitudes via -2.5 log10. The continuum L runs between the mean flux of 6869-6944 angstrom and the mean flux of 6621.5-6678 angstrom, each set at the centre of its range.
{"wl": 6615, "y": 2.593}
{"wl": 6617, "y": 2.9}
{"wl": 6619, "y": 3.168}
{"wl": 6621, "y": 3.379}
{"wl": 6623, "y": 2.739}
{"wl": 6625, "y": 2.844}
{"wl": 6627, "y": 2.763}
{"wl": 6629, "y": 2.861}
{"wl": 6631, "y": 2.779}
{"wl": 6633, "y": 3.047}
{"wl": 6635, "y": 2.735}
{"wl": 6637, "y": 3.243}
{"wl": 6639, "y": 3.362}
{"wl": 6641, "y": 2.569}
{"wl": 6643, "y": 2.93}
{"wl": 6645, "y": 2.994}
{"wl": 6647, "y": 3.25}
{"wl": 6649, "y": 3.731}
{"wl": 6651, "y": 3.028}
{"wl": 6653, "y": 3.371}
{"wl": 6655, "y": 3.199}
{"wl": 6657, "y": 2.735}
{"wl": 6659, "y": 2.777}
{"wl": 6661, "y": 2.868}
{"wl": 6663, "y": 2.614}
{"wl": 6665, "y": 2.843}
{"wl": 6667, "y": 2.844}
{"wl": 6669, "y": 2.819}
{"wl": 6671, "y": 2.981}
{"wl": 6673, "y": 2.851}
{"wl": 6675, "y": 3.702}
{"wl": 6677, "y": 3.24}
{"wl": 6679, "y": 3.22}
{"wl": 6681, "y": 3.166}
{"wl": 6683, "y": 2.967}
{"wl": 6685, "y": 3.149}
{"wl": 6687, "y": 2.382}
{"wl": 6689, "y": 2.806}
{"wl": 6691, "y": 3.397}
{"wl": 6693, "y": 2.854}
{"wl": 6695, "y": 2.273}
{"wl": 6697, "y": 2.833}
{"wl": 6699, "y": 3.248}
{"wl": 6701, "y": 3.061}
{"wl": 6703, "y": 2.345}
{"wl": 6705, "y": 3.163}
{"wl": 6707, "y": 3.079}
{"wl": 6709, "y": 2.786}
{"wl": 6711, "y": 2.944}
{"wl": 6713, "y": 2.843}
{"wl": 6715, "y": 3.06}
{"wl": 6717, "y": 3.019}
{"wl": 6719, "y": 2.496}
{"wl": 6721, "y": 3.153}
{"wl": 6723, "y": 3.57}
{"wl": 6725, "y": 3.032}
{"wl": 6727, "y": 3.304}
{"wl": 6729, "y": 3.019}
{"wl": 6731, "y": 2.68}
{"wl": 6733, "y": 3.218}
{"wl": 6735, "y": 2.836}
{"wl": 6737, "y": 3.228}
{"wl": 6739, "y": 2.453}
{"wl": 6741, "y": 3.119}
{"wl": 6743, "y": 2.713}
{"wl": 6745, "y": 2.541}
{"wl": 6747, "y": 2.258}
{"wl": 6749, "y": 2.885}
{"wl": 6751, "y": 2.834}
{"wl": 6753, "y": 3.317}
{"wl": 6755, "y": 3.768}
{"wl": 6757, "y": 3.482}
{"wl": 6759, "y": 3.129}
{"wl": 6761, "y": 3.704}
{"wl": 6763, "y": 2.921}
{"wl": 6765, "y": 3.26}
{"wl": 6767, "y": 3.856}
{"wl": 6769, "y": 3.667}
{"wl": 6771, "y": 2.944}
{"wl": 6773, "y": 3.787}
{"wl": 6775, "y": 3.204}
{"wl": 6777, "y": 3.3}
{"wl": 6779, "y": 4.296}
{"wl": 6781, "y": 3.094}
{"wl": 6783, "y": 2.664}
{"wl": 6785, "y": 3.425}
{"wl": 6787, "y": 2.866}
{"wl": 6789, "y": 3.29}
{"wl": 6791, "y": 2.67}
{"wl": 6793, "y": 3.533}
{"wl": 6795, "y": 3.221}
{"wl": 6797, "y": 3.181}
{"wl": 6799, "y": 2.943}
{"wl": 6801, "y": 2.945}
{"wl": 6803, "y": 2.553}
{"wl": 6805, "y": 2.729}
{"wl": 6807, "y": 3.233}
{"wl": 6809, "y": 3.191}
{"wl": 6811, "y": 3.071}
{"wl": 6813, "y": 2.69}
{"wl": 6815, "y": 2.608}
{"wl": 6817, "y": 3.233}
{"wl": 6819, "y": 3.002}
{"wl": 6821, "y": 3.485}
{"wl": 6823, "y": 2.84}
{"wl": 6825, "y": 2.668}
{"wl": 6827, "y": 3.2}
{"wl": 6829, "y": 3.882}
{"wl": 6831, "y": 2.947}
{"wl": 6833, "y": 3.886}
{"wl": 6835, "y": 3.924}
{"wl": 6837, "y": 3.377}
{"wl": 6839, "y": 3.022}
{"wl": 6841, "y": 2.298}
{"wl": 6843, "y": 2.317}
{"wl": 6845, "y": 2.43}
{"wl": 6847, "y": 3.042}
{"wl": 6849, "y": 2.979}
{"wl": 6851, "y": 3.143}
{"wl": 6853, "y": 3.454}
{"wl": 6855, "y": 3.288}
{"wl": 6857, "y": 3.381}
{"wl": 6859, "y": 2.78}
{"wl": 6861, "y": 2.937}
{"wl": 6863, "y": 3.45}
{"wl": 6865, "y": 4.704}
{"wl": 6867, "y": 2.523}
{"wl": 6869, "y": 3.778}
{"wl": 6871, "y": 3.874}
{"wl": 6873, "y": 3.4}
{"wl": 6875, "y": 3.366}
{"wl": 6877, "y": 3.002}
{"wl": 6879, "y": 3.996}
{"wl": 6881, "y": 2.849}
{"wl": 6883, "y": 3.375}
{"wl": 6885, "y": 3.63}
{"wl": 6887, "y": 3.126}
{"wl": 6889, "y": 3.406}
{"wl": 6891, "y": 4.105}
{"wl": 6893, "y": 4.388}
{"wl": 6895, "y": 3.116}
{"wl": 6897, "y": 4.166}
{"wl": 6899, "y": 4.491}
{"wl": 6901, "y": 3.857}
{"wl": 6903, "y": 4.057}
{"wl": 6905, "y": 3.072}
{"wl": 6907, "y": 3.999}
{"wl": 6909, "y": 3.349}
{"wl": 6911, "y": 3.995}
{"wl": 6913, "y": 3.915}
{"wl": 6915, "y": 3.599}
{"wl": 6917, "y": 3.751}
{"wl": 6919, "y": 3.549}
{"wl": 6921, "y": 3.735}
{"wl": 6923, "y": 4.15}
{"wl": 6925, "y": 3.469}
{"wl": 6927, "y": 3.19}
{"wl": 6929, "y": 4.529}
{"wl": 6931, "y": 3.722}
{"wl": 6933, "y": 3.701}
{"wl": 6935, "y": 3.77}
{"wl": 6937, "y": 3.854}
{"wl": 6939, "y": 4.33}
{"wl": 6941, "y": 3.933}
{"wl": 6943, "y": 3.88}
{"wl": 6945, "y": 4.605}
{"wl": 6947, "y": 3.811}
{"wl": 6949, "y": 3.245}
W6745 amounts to 0.21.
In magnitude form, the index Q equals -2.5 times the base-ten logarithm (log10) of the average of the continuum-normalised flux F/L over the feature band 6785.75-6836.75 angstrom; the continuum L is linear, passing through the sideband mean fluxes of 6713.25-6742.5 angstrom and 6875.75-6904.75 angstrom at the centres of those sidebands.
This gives 0.08 mag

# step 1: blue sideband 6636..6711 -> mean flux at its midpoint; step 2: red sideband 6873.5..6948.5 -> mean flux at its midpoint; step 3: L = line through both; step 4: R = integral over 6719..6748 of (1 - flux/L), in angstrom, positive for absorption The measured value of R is 2.3 angstrom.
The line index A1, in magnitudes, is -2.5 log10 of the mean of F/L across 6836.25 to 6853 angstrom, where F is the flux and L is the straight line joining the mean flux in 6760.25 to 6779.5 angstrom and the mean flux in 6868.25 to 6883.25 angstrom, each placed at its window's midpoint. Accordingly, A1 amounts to 0.21 mag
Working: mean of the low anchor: 3.47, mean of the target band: 2.86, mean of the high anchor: 3.45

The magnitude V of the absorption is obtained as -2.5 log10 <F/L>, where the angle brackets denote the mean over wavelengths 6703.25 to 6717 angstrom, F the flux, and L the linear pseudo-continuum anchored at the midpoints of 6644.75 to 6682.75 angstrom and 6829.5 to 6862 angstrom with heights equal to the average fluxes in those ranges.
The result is 0.04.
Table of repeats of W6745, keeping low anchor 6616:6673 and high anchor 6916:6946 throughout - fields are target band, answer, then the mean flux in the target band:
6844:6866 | 0.13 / 3.24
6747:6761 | 0.04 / 3.2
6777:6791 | 0.06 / 3.23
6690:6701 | 0.07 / 2.93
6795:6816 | 0.19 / 2.93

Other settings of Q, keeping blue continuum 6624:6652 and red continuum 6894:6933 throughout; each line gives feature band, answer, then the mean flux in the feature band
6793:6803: 0.13 mag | 3.07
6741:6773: 0.06 mag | 3.17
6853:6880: 0.07 mag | 3.42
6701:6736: 0.09 mag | 2.98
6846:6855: 0.14 mag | 3.17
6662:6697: 0.06 mag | 2.94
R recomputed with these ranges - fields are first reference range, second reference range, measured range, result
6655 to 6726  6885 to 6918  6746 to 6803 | 1.0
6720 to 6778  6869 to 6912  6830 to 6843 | 1.1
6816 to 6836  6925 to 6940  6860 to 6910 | 0.1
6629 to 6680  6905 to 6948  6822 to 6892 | 6.9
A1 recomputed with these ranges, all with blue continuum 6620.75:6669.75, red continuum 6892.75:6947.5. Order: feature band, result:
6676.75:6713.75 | 0.071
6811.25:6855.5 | 0.162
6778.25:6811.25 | 0.113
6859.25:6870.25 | 0.071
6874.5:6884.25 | 0.122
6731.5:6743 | 0.115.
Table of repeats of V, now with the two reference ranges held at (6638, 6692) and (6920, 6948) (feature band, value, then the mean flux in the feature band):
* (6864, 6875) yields 0.02 mag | 3.63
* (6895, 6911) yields 0.00 mag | 3.82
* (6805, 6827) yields 0.17 mag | 3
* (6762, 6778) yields 0.00 mag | 3.37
